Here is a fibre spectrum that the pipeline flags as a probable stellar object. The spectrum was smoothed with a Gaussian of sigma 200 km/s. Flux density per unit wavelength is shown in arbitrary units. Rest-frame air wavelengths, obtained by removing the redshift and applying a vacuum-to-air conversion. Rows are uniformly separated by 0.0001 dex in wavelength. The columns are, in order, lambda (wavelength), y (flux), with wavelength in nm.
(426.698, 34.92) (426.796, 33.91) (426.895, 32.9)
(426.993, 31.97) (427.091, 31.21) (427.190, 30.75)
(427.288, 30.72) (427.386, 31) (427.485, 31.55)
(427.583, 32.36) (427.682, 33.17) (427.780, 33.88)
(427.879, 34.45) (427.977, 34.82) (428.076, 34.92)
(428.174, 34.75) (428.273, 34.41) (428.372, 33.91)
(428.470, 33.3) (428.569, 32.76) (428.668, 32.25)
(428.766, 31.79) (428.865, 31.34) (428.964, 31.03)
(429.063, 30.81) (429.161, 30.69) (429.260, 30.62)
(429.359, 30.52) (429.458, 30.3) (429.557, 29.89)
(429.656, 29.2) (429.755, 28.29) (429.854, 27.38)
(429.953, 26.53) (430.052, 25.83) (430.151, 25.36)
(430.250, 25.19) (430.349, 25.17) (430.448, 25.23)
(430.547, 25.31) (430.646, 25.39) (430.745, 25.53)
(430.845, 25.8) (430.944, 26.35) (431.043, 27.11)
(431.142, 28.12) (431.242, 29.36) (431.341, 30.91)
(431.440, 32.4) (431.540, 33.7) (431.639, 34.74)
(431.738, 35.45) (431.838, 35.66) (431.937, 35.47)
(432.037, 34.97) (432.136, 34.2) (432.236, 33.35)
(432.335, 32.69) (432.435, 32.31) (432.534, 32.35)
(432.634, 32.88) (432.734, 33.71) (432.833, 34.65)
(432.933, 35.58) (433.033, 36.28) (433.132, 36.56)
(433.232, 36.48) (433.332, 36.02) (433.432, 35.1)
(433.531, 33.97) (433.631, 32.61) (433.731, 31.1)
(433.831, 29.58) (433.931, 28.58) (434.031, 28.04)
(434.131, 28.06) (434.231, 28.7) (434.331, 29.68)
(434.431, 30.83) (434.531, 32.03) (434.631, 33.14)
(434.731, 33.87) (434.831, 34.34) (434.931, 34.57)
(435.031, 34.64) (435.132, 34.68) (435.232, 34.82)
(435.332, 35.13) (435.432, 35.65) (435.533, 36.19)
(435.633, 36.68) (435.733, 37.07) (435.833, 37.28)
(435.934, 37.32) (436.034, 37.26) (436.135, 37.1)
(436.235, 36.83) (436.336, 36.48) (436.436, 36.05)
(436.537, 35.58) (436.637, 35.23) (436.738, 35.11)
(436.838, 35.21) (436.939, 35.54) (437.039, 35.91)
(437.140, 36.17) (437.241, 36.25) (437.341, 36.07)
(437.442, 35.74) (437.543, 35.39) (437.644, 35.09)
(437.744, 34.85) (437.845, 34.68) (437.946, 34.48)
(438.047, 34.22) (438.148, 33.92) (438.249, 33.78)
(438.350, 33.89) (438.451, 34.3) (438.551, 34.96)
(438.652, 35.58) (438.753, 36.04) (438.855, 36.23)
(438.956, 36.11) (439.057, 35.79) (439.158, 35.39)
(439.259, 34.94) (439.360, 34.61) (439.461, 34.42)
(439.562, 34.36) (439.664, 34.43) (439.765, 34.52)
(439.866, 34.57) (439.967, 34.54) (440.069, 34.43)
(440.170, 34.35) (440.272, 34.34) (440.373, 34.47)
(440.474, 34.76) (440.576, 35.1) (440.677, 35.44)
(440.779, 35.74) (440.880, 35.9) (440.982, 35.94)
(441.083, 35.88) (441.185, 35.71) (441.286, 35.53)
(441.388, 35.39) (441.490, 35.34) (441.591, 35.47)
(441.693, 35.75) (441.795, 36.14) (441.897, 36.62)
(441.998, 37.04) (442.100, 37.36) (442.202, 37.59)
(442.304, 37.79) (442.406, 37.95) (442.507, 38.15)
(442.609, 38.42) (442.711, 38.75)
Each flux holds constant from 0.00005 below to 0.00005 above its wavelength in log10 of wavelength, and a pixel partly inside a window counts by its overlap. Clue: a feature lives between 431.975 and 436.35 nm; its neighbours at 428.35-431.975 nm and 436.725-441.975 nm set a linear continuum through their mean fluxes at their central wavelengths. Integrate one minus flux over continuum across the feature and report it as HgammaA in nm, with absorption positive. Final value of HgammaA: -0.25 nm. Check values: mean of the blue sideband 29.6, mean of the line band 33.9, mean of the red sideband 35.2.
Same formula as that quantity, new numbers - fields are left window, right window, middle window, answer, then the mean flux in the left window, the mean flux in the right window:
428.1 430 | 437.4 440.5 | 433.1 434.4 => 0.04 nm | 31.1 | 34.8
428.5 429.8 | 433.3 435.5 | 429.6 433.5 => 0.08 nm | 30.8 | 32.5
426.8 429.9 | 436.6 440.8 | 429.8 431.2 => 0.28 nm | 31.9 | 35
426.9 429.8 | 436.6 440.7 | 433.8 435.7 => 0.07 nm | 32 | 35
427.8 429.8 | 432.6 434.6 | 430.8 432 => 0.04 nm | 32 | 32.5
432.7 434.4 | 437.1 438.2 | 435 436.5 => -0.10 nm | 32.6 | 35.1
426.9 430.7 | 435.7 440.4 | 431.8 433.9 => -0.09 nm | 30.5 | 35.3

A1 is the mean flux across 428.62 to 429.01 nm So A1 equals 31.6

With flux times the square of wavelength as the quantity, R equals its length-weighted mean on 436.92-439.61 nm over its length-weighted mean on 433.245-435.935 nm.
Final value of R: 1.07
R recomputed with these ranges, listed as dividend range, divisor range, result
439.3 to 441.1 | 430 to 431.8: 1.29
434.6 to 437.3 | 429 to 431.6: 1.30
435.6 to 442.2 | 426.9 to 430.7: 1.22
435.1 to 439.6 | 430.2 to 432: 1.25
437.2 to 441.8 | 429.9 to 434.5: 1.17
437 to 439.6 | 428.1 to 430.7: 1.24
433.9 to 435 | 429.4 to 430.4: 1.17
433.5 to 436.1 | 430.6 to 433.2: 1.05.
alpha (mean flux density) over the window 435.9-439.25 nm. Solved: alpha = 35.5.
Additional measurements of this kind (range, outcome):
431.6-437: 34.2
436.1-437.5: 35.9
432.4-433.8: 34.2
